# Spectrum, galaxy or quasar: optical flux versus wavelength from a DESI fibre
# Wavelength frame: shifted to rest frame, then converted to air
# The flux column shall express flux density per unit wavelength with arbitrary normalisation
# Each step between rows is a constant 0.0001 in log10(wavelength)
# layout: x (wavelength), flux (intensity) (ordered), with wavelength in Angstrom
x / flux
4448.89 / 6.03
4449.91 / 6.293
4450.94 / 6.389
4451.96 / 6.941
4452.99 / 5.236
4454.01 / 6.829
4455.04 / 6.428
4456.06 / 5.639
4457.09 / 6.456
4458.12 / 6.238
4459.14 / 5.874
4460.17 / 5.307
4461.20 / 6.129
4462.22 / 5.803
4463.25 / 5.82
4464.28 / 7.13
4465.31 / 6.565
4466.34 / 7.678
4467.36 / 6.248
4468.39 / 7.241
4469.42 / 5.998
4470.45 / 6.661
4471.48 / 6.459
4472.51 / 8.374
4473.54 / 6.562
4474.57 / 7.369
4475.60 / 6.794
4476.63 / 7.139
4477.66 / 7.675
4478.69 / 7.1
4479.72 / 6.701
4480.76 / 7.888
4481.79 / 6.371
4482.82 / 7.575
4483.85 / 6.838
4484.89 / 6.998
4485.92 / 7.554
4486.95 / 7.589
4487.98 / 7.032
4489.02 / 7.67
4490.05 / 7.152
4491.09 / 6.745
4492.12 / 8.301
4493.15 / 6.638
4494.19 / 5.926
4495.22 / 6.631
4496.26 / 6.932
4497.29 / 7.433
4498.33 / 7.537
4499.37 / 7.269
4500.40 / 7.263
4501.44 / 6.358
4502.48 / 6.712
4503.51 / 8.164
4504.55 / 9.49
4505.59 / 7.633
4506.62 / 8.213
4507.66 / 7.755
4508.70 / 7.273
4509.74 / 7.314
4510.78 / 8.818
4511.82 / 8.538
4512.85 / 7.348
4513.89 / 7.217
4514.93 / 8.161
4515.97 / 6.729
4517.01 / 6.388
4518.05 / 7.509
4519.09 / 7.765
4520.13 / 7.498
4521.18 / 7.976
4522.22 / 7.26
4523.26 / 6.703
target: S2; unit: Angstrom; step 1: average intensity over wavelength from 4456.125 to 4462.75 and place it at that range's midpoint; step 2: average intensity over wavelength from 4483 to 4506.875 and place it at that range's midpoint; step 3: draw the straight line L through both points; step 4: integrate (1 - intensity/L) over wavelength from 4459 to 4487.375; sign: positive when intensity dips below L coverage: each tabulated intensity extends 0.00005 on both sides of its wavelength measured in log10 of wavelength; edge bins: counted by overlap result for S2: -1.6 Angstrom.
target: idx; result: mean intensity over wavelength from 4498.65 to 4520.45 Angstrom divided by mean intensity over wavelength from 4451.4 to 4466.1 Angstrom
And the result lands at 1.2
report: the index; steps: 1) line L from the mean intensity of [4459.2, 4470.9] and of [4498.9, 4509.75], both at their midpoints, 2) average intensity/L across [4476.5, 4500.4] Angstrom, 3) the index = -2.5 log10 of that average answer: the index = -0.009 mag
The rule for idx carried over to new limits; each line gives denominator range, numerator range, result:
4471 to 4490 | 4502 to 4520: 1.07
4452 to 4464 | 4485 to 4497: 1.18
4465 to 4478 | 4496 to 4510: 1.08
